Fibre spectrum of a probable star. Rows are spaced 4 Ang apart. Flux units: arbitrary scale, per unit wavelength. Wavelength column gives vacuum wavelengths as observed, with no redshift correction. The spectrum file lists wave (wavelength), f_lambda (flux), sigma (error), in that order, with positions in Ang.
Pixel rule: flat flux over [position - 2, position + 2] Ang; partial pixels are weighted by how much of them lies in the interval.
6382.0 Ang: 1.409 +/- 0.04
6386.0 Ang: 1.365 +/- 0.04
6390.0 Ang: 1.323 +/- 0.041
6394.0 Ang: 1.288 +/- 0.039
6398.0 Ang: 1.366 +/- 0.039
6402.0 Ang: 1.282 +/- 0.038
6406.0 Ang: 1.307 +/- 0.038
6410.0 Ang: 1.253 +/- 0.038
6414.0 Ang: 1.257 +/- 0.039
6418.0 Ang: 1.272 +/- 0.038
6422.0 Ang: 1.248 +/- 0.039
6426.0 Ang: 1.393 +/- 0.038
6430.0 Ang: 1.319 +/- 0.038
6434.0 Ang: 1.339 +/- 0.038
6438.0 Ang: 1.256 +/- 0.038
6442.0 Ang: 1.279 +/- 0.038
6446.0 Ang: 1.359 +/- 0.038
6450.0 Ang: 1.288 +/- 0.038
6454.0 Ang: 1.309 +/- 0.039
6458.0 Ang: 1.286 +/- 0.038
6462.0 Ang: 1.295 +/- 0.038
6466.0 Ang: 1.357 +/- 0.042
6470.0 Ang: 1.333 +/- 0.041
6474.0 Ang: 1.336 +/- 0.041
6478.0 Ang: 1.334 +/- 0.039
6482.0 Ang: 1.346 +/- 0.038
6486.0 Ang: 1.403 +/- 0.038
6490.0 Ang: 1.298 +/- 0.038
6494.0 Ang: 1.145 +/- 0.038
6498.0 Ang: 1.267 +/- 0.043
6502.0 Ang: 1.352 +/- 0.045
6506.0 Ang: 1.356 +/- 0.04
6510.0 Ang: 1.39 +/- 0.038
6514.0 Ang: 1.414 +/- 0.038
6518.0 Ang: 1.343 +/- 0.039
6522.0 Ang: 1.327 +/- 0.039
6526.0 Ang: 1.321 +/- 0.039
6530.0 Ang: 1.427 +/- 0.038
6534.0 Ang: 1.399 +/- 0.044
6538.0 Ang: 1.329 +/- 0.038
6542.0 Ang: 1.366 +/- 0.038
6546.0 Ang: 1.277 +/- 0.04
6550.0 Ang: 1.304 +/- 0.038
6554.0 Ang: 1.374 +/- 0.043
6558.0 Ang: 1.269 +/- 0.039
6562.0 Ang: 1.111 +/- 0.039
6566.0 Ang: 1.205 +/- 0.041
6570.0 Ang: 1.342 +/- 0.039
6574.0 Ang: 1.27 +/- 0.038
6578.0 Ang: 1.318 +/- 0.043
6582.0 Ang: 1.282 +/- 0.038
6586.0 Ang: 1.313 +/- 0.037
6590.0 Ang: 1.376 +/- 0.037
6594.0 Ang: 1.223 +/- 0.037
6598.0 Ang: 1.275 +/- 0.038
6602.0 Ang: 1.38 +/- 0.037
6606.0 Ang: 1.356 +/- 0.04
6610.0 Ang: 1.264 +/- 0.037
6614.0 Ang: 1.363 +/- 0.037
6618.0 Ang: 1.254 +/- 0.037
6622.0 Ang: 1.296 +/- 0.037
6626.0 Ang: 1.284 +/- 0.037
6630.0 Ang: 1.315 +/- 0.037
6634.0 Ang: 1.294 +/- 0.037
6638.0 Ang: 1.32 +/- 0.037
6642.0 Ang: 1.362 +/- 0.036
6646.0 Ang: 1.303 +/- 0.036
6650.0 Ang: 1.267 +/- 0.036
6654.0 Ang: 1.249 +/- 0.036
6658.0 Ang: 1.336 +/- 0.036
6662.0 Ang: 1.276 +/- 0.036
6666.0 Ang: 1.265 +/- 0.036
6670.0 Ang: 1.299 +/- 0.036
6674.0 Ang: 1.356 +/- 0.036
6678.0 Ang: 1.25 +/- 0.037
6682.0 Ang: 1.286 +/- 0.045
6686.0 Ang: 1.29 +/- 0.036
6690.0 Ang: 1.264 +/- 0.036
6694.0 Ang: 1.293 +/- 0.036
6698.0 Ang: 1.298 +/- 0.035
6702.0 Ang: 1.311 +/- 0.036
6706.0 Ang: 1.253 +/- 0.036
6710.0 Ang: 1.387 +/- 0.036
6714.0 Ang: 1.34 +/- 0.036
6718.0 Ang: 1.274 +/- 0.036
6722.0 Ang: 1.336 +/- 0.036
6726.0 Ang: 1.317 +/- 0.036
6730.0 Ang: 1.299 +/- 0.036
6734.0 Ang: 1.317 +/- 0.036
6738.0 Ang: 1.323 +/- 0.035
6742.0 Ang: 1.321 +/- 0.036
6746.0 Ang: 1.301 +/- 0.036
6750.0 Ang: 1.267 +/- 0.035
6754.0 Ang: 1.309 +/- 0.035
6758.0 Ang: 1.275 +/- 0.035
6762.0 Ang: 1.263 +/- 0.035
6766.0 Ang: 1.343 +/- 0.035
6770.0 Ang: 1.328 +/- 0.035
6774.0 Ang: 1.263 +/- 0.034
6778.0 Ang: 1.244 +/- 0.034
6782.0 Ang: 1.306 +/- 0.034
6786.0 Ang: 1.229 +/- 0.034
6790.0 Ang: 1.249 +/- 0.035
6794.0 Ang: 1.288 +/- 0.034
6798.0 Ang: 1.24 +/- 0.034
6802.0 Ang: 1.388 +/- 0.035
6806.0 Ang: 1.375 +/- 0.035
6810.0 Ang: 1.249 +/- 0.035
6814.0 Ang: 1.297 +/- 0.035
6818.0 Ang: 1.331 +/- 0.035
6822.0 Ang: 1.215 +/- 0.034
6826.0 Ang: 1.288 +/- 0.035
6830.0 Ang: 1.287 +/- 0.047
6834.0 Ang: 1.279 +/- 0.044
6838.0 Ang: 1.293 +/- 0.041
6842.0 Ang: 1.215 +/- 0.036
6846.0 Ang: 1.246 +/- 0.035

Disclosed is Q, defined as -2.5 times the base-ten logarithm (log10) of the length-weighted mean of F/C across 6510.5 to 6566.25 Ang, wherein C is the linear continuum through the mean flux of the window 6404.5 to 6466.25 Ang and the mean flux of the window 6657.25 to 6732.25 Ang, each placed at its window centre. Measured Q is -0.02 mag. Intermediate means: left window 1.3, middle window 1.32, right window 1.3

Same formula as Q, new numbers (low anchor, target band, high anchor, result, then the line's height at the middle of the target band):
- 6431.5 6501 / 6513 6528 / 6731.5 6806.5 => -0.03 mag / 1.31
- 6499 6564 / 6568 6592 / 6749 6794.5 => 0.01 mag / 1.32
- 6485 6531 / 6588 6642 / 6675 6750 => 0.01 mag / 1.32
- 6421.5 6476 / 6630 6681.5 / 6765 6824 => 0.00 mag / 1.3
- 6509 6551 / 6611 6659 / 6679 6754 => 0.02 mag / 1.33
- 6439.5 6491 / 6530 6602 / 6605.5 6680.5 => 0.01 mag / 1.31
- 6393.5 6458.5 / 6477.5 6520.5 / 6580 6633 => -0.02 mag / 1.3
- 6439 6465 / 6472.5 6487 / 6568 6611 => -0.04 mag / 1.3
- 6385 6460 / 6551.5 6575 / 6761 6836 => 0.03 mag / 1.3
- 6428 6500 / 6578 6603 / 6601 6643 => 0.01 mag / 1.31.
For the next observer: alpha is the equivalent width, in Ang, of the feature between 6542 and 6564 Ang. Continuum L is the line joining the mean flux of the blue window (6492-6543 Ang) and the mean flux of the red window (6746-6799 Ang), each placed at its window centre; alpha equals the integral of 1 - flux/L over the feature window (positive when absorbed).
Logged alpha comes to 0.9 Ang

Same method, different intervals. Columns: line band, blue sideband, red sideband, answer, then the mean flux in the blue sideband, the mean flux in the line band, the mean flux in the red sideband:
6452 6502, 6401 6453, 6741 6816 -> -0.6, 1.3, 1.31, 1.29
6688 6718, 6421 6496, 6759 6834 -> -0.2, 1.31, 1.3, 1.29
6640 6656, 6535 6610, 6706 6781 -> 0.1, 1.3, 1.3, 1.3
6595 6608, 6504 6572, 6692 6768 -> -0.1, 1.33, 1.33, 1.31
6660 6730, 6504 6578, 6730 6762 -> 0.3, 1.32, 1.3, 1.3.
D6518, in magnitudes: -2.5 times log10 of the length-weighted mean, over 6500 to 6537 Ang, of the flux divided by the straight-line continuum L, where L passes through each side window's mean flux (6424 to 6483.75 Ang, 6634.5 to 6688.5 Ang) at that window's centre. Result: -0.04 mag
